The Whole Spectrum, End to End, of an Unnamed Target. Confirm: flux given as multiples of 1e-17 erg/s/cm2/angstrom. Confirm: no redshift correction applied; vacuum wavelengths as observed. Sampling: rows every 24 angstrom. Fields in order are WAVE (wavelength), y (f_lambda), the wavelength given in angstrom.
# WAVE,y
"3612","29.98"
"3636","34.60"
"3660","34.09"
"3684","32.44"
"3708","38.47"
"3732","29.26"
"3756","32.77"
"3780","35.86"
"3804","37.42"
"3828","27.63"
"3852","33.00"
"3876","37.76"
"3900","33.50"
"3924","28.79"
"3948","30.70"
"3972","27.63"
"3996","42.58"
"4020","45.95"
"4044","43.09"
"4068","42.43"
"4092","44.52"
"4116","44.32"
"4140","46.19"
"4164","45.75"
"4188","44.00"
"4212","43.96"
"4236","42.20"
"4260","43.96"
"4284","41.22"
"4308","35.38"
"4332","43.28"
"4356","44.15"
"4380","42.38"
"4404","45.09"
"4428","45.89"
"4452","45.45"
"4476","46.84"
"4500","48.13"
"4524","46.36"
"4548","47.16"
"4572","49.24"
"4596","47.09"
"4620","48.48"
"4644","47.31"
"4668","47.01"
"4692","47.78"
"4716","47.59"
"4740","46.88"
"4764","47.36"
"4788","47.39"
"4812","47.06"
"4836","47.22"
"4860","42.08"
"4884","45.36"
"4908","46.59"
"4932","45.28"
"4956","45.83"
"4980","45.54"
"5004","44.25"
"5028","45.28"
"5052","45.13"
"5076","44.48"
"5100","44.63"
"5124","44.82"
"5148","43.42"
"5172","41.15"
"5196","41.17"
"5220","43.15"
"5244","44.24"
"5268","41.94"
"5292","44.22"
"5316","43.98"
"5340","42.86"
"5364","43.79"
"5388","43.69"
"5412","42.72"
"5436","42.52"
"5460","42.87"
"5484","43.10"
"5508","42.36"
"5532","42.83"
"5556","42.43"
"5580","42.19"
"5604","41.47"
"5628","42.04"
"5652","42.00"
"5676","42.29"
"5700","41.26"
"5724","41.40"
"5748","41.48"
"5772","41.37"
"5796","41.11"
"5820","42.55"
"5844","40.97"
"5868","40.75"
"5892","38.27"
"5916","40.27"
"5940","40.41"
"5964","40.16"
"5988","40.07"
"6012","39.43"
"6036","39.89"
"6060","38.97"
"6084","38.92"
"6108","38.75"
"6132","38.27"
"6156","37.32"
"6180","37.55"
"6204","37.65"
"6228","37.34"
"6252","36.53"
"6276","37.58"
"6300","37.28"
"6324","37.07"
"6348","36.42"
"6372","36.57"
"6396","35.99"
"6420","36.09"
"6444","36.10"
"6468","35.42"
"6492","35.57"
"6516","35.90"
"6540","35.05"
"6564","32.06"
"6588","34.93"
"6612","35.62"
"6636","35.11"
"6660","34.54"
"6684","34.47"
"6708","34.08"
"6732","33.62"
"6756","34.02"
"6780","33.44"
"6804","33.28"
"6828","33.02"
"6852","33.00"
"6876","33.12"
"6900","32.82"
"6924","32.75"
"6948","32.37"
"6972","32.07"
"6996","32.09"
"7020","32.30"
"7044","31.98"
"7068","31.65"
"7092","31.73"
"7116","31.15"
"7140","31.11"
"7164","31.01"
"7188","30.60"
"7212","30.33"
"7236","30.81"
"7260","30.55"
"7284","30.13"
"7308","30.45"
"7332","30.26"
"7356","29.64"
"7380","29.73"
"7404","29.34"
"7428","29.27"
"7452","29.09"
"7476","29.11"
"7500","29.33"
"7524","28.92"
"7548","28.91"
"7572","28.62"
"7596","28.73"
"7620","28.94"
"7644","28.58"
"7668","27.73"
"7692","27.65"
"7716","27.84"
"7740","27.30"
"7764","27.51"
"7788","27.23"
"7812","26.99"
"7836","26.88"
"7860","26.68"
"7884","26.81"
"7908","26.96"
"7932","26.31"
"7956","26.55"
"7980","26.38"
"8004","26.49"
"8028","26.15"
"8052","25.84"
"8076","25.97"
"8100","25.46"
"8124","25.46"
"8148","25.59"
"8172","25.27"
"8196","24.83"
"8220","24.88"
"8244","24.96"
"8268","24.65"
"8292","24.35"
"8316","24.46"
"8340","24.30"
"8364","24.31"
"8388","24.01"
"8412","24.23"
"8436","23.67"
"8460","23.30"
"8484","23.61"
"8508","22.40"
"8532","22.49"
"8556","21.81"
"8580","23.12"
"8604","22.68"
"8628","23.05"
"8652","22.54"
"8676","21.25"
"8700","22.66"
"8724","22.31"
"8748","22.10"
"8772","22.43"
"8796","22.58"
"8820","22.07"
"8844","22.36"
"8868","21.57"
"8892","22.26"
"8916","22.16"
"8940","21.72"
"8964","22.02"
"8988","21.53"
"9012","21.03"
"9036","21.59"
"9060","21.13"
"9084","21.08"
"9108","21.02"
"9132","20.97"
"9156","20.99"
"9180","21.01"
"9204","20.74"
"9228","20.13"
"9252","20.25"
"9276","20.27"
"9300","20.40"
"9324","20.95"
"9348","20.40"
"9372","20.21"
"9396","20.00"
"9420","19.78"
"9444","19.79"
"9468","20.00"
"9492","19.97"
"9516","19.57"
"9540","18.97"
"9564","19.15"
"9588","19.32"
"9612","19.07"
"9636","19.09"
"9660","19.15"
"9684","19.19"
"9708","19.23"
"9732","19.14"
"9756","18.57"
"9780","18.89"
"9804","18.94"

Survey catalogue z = 0.00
